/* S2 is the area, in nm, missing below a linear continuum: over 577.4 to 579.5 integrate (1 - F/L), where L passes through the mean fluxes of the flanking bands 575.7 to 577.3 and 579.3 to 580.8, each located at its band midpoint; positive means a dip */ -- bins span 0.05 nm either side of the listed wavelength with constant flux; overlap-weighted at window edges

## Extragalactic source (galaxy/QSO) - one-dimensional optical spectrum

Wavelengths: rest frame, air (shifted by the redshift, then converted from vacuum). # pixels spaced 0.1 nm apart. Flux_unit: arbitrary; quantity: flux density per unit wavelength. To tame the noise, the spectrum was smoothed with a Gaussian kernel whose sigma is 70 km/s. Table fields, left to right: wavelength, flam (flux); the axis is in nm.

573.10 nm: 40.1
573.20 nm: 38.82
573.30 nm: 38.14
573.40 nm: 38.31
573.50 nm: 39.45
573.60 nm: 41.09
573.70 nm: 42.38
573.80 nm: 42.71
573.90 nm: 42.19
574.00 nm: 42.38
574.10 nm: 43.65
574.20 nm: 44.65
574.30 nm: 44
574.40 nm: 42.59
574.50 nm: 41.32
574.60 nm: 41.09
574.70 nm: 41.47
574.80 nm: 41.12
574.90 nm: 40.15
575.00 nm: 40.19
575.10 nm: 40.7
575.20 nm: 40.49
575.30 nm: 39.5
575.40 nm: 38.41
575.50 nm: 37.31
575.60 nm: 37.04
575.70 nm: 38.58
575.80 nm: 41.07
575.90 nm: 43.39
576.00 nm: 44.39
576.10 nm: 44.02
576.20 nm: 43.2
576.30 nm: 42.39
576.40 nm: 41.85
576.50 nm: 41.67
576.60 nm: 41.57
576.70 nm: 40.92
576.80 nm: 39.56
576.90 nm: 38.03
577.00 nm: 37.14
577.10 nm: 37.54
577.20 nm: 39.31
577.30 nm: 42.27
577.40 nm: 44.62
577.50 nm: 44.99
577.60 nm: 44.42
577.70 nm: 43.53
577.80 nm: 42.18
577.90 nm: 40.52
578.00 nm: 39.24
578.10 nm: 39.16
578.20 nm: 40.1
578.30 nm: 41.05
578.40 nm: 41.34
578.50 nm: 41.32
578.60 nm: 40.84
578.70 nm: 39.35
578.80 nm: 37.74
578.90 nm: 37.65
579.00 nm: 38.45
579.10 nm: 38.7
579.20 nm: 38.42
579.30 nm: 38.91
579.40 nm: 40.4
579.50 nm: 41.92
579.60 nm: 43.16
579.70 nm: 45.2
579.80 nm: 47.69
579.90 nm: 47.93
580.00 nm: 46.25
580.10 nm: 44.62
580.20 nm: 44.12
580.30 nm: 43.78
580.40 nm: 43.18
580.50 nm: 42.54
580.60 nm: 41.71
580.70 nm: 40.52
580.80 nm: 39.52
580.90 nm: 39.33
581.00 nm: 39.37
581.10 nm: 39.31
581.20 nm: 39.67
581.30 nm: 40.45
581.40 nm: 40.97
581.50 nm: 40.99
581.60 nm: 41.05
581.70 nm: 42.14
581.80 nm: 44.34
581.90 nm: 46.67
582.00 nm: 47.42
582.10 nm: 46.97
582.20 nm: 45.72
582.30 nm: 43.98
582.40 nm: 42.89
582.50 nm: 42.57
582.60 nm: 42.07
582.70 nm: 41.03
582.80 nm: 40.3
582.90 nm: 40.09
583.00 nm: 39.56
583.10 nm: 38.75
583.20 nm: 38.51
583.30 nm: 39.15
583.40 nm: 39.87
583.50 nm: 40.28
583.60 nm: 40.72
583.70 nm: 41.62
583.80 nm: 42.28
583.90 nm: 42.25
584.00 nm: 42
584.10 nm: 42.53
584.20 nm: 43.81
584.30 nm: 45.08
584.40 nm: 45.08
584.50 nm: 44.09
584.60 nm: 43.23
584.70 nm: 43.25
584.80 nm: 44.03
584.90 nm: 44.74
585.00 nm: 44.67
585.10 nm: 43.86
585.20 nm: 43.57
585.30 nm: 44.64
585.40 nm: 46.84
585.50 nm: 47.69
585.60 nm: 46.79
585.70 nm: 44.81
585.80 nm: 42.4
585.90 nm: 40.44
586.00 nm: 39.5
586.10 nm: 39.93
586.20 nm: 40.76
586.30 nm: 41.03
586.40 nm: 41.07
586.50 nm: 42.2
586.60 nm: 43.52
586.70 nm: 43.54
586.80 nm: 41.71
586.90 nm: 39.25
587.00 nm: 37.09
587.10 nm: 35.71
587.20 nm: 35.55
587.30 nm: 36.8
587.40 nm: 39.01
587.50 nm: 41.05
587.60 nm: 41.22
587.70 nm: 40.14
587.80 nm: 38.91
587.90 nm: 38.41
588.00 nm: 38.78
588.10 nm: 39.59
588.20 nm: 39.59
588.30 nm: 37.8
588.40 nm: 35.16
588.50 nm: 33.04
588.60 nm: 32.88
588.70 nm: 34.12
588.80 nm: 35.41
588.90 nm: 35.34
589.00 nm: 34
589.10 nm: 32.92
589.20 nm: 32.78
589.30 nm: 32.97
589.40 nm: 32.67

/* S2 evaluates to 0.09 nm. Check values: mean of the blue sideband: 41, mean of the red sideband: 43.5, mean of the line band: 40.6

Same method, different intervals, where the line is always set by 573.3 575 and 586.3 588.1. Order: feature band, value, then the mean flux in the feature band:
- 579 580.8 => -0.08 nm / 42.7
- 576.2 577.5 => 0.01 nm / 40.8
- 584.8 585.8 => -0.13 nm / 45.1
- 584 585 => -0.10 nm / 43.9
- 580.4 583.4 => -0.09 nm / 41.6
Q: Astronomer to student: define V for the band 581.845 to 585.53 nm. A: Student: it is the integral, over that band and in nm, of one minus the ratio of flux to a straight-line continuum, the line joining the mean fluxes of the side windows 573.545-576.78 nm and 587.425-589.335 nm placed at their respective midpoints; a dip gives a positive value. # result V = -0.45 nm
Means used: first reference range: 41.5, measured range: 43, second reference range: 36.6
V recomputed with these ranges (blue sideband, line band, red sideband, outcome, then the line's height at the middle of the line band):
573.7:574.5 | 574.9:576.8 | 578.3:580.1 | 0.07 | 42.5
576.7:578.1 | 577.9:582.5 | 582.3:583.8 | -0.12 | 40.8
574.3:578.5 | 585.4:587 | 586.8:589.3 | -0.20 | 37.5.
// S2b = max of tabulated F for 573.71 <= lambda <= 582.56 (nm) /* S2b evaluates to 47.93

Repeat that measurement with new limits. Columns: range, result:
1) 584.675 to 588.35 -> 47.69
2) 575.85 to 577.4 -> 44.62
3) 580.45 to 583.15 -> 47.42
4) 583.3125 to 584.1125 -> 42.53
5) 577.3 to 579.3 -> 44.99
